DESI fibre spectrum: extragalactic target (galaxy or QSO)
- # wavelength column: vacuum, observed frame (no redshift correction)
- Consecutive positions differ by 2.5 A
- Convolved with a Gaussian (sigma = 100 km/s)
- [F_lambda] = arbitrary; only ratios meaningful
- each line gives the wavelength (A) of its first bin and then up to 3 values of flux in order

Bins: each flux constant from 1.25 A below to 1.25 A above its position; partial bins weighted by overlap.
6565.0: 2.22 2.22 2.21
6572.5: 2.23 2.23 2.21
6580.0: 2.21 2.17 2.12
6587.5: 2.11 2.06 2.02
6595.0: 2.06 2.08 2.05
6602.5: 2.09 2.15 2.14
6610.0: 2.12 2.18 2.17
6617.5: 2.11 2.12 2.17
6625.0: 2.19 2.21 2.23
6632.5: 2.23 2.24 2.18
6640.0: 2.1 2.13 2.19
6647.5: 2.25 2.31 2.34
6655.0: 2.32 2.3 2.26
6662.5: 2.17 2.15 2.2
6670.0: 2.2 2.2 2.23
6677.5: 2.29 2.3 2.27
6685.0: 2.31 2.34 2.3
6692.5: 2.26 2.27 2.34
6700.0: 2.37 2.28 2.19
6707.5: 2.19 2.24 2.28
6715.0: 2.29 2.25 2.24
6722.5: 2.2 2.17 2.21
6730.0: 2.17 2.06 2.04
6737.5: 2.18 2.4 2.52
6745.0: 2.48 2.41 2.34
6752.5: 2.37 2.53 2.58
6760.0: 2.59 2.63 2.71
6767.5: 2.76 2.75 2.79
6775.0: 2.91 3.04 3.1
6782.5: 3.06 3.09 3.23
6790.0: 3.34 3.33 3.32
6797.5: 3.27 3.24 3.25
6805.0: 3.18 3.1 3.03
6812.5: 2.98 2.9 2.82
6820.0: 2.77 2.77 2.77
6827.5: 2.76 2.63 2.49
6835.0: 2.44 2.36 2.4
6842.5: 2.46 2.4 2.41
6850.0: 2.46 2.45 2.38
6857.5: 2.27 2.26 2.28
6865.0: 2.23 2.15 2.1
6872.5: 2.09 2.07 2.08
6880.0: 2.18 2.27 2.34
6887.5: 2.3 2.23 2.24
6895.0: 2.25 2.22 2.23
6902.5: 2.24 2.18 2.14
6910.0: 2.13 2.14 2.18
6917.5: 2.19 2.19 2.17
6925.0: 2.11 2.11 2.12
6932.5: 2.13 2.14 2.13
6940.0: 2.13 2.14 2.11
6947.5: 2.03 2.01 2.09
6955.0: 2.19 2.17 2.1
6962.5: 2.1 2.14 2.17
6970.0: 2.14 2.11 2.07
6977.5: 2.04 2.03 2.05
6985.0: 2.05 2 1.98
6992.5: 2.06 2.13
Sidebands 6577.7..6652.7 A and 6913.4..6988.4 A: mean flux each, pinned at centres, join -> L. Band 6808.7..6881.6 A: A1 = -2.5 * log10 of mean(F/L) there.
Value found -0.16 mag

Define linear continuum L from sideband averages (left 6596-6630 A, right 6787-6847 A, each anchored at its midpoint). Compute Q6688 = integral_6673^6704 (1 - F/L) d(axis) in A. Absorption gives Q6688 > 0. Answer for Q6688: 1.52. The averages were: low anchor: 2.14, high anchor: 2.87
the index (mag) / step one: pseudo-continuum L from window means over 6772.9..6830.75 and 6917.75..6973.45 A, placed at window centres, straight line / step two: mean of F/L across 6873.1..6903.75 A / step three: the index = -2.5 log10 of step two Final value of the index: 0.12 mag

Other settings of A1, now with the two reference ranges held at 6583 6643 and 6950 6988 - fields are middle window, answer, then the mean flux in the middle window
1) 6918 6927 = -0.03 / 2.16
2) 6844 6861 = -0.13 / 2.38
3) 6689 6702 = -0.09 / 2.31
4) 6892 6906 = -0.06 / 2.23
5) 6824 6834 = -0.25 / 2.65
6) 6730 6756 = -0.10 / 2.32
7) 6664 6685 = -0.05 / 2.24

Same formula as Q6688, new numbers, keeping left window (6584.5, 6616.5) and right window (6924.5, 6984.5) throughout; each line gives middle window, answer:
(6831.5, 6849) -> -2.6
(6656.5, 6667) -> -0.6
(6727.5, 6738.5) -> -0.1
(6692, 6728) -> -2.5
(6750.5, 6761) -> -2.0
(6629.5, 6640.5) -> -0.5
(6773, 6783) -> -4.3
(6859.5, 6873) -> -0.5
